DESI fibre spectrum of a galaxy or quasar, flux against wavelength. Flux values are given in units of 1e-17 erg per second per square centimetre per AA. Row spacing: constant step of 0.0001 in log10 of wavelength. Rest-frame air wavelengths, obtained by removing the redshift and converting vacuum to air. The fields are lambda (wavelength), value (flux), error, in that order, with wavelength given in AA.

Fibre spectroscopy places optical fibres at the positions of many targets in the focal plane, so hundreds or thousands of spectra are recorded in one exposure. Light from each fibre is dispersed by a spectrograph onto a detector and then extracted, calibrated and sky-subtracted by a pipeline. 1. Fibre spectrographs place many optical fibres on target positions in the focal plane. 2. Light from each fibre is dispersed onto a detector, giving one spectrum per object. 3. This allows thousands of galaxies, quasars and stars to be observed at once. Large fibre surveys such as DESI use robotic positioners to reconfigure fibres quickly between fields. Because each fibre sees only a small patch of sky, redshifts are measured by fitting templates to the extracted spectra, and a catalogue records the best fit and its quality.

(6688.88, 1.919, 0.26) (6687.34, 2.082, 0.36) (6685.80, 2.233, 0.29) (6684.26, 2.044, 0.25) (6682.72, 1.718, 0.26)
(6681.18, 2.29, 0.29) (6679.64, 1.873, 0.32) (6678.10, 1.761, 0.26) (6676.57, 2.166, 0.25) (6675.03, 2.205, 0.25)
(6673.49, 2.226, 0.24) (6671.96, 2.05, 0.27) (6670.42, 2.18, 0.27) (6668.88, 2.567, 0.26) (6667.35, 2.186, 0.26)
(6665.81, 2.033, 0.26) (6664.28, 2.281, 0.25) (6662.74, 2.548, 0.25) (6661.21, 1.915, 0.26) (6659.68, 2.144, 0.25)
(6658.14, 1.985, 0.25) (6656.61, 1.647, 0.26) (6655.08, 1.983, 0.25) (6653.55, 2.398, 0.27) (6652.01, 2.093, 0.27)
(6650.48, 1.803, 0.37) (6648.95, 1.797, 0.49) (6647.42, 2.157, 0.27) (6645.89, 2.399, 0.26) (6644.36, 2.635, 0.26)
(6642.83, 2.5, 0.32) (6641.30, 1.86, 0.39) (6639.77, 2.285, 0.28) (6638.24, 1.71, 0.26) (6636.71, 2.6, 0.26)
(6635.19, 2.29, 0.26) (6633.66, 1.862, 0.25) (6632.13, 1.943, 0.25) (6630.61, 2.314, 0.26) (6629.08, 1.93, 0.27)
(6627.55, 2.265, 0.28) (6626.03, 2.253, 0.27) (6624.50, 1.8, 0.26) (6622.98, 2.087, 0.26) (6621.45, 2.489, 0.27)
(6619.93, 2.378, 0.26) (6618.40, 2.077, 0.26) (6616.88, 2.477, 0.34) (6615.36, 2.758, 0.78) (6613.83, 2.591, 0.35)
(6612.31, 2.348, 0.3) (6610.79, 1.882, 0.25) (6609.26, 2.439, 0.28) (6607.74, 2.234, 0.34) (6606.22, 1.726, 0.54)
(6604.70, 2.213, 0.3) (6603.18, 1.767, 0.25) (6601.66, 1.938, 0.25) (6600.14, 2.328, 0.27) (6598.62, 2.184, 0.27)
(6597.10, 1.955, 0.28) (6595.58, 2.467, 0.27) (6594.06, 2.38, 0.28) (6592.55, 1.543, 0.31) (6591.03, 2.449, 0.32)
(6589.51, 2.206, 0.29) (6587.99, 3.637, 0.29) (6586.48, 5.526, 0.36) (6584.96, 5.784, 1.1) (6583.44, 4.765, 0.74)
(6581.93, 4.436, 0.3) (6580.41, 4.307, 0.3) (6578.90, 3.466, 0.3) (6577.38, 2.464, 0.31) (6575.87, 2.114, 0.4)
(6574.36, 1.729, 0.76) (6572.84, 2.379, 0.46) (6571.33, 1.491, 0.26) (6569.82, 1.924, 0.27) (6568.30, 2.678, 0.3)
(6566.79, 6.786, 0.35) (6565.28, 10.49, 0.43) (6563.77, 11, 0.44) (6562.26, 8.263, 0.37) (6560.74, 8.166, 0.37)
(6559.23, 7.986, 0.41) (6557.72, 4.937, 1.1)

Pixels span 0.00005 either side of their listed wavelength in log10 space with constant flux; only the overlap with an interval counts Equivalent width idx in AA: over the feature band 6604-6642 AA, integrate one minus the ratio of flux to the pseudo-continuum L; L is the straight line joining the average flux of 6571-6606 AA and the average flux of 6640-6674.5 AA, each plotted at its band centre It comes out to 4.66 AA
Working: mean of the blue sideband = 2.85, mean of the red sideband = 2.16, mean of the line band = 2.19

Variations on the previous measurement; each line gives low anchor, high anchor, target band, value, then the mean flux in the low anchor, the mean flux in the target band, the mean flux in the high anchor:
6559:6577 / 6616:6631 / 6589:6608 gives 7.8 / 5.28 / 2.1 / 2.21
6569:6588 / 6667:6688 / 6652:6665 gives 1.3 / 3.38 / 2.11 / 2.11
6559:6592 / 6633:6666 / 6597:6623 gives 9.2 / 4.65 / 2.22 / 2.14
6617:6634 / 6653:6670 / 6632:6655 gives -0.1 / 2.15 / 2.16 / 2.15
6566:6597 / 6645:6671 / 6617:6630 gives 2.2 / 3.21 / 2.18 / 2.13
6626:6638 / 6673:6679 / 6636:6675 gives -0.8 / 2.16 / 2.16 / 2.08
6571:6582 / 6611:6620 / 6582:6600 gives -3.8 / 2.75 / 3.19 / 2.41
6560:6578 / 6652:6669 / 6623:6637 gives 4.3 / 4.97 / 2.12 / 2.13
